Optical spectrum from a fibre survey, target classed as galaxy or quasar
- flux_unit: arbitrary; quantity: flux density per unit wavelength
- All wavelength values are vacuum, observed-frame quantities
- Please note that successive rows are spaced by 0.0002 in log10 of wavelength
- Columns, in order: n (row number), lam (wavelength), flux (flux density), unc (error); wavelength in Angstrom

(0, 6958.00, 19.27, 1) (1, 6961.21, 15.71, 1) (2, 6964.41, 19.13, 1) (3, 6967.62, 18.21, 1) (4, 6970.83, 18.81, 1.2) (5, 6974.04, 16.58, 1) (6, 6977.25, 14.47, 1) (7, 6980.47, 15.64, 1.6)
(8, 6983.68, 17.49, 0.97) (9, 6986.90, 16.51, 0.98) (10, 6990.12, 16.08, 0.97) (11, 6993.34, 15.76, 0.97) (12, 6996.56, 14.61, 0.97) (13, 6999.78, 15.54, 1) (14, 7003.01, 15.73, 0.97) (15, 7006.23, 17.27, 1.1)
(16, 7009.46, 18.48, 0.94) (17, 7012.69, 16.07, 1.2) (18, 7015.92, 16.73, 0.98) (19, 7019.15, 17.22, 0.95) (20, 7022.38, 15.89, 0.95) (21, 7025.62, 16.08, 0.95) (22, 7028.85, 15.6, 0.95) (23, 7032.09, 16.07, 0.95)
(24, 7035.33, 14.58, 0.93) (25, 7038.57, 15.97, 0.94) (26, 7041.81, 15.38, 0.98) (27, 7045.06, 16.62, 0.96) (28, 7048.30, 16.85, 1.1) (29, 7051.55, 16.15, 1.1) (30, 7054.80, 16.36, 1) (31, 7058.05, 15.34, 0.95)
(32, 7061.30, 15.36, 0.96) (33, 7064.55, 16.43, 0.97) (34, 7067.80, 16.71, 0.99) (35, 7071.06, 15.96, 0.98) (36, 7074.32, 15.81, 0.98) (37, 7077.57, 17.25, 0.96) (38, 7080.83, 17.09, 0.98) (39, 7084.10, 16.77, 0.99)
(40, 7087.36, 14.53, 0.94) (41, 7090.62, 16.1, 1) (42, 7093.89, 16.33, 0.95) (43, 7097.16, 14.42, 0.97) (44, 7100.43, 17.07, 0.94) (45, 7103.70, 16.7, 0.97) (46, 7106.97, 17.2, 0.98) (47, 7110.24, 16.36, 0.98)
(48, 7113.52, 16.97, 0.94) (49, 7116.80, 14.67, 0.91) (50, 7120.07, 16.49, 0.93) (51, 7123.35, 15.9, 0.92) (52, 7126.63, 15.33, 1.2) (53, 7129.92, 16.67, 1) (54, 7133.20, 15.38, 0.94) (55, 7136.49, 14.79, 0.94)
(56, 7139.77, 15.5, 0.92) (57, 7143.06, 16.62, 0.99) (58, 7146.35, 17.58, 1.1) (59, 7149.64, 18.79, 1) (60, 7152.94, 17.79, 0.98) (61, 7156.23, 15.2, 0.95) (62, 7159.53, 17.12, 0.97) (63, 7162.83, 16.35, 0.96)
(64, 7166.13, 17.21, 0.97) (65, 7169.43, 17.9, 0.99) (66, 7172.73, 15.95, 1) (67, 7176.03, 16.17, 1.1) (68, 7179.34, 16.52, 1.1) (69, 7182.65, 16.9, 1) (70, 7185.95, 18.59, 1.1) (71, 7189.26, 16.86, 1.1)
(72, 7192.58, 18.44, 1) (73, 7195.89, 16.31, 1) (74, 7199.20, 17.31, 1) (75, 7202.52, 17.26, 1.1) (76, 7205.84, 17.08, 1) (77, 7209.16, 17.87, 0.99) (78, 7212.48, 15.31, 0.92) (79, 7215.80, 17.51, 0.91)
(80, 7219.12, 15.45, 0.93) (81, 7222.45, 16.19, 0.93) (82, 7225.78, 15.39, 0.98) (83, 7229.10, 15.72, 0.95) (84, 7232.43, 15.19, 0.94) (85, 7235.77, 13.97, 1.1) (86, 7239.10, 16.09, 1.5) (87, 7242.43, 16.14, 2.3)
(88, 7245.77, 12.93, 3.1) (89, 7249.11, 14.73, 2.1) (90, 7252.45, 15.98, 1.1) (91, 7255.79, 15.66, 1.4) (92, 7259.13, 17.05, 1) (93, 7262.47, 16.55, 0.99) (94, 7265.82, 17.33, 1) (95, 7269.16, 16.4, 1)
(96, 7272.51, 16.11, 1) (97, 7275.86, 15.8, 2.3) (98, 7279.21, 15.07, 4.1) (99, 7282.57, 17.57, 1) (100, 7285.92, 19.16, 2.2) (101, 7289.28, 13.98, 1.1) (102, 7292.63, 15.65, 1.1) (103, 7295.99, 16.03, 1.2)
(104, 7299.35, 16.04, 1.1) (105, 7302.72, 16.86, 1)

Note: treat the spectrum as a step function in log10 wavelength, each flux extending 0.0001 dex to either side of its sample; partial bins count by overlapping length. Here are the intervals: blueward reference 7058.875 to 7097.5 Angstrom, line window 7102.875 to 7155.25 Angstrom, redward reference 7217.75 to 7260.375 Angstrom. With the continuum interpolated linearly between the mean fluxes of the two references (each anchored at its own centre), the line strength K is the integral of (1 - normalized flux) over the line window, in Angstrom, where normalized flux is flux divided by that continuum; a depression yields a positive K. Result -1.7 Angstrom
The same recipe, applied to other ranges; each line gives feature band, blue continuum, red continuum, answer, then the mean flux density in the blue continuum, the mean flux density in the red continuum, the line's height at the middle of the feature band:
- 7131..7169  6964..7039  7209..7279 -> -1.37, 16.4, 15.8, 16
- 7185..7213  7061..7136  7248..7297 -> -1.86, 16.1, 16.2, 16.2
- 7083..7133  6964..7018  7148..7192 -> 2.45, 16.6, 17.1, 16.9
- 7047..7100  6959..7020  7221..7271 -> 0.74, 16.7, 15.7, 16.3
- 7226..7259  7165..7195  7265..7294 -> 2.73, 17.2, 16.3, 16.6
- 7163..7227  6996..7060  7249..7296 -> -2.47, 16.1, 16.3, 16.2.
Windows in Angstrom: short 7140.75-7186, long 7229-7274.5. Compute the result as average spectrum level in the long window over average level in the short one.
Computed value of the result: 0.93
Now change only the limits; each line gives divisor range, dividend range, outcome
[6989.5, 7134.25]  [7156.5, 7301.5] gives 1.01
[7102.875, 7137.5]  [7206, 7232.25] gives 1.01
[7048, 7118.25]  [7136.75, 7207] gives 1.05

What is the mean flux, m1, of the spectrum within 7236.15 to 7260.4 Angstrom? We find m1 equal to 15.4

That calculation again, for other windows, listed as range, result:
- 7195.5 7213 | 17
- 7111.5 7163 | 16.3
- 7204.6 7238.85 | 16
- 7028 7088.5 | 16.1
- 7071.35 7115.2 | 16.3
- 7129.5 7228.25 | 16.7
